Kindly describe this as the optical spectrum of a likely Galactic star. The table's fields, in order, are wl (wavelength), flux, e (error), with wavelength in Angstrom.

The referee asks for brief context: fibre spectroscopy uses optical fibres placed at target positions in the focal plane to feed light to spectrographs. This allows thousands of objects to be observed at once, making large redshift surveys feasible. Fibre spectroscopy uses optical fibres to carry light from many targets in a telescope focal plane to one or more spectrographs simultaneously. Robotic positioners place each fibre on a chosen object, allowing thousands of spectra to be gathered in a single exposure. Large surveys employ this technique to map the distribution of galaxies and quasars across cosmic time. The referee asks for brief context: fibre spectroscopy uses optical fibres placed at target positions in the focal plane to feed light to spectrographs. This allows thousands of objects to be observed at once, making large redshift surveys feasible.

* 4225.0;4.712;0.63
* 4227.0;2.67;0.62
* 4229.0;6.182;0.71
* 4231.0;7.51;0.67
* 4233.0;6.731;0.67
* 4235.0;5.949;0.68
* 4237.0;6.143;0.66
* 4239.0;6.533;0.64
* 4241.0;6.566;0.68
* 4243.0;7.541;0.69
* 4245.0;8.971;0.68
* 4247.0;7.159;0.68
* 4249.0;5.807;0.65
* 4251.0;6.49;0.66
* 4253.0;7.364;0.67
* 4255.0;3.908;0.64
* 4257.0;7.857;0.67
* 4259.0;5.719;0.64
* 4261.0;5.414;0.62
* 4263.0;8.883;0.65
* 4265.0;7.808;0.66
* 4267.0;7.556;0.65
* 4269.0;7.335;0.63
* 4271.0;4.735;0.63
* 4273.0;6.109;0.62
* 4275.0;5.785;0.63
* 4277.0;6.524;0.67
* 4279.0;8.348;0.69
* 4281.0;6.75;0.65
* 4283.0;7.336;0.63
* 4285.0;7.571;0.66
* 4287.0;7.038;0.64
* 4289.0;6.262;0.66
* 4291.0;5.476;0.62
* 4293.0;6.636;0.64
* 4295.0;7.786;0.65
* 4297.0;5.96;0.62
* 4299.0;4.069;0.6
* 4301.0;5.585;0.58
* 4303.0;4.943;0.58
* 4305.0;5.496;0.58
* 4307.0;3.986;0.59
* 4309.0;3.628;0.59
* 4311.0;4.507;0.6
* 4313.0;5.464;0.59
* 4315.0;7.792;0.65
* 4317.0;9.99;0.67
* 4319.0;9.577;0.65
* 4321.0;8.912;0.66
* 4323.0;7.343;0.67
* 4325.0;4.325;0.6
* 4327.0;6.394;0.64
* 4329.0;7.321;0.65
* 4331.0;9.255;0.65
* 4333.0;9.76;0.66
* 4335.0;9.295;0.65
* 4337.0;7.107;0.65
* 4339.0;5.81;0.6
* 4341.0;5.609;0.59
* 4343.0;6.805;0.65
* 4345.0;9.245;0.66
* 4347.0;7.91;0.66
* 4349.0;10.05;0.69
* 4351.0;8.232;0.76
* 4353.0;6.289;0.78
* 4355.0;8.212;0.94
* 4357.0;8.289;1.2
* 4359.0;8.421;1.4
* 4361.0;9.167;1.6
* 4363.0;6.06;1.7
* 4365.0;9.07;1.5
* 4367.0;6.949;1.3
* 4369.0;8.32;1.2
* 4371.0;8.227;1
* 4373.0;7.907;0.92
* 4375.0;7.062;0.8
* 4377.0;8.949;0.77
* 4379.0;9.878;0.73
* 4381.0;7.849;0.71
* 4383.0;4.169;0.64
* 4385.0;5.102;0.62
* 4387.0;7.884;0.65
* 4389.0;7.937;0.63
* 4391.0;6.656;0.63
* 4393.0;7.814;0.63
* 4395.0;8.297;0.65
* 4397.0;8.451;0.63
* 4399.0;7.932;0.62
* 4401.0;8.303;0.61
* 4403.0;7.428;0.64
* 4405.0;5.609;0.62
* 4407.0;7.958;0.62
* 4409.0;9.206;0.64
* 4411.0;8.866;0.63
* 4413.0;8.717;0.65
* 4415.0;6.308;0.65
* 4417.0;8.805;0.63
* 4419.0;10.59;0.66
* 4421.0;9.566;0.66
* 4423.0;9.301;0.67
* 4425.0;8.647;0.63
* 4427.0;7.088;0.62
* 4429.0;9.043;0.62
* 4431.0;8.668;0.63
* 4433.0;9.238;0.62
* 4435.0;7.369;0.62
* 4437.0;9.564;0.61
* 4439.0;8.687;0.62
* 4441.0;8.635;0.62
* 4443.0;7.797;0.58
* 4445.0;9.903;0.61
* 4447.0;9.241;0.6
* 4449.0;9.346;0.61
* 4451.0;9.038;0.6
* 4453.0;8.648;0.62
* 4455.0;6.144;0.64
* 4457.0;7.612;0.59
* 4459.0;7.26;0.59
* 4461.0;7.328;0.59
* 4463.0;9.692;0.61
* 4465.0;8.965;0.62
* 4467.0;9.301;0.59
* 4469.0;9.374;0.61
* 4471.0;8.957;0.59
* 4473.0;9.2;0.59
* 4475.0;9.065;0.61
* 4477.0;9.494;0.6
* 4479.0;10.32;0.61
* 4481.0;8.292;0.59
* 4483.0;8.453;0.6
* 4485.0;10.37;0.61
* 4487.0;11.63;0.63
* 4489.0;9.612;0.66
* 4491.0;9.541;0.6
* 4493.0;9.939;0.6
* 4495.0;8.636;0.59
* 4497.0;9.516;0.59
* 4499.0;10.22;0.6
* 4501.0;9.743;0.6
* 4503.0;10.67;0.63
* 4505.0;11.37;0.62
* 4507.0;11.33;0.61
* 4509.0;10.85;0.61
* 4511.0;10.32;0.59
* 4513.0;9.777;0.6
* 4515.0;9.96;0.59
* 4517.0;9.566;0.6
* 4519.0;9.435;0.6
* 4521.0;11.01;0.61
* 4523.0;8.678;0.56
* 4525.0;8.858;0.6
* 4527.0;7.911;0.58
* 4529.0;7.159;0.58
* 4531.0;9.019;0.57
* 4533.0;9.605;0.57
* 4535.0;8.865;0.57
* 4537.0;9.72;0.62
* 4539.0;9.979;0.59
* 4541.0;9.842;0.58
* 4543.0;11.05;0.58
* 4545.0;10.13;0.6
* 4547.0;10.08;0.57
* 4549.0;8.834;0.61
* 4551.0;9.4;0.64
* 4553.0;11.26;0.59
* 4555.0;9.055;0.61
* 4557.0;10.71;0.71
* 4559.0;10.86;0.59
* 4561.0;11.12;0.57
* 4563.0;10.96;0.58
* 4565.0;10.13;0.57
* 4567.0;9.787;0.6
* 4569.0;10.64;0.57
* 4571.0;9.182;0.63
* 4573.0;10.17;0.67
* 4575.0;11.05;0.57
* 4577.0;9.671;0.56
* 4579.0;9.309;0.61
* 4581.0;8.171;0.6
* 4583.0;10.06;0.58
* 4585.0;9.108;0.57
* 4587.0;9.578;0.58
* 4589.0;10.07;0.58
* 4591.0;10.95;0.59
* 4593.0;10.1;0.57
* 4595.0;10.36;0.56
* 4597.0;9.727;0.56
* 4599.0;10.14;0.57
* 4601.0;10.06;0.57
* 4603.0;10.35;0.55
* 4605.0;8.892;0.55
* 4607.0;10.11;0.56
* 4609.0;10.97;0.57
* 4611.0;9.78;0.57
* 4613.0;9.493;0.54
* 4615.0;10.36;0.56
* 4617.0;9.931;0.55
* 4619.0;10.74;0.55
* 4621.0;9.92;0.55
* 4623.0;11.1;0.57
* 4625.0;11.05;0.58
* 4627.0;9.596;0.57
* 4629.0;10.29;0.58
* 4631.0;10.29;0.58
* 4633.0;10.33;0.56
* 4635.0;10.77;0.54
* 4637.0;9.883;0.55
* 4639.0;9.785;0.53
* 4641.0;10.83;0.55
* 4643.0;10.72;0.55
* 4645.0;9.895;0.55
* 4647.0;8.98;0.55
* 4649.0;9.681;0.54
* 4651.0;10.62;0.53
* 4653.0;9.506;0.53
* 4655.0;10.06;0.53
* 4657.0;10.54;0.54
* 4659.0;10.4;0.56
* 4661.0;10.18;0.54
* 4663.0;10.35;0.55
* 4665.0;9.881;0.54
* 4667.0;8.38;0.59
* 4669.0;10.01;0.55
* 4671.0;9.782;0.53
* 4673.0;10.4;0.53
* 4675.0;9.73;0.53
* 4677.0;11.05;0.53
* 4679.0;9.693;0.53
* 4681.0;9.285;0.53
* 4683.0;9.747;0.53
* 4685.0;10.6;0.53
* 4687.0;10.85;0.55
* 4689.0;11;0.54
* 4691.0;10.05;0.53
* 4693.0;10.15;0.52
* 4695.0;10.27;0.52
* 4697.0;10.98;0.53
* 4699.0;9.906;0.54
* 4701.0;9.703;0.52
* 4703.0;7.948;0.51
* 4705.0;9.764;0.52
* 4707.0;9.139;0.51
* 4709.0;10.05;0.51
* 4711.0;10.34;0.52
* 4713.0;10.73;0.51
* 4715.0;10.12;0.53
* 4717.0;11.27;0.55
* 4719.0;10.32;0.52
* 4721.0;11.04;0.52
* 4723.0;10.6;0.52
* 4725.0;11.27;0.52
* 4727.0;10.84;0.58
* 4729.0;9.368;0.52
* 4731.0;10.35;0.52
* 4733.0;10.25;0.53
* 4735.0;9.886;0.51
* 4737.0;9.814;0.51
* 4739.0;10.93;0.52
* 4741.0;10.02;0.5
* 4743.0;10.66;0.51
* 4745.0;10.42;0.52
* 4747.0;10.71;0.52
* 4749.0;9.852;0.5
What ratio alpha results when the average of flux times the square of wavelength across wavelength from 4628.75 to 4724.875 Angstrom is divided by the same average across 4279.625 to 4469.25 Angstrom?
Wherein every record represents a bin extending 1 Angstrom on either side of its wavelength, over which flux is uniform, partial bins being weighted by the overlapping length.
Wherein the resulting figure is 1.50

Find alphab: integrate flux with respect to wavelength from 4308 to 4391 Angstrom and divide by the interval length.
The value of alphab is 7.55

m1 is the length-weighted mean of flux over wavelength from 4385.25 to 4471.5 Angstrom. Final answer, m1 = 8.37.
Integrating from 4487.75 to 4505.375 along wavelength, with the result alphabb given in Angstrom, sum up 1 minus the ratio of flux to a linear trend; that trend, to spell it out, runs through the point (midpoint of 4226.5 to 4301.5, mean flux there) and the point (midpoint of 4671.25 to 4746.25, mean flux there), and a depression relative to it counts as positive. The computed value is -2.9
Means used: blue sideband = 6.56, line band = 9.89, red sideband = 10.2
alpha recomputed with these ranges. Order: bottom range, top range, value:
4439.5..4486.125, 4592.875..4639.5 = 1.24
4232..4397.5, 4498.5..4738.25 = 1.63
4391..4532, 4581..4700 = 1.22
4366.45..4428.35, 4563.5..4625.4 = 1.38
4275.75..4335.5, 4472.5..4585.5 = 1.61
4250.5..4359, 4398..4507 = 1.38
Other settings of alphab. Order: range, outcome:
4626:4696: 10.1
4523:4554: 9.42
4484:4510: 10.3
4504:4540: 9.63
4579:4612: 9.88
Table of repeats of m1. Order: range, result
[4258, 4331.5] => 6.57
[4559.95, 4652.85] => 10.1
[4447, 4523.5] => 9.44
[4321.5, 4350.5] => 7.62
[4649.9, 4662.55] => 10.2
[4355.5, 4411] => 7.76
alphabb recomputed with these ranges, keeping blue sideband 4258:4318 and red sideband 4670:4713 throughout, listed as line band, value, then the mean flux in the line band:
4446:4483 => -3.6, 8.73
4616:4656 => -2.8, 10.2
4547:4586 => -4.8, 9.98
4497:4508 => -3.0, 10.6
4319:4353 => -4.7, 7.72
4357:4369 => -1.6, 8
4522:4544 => -1.4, 9.15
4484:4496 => -2.6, 9.95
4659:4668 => 0.0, 9.78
